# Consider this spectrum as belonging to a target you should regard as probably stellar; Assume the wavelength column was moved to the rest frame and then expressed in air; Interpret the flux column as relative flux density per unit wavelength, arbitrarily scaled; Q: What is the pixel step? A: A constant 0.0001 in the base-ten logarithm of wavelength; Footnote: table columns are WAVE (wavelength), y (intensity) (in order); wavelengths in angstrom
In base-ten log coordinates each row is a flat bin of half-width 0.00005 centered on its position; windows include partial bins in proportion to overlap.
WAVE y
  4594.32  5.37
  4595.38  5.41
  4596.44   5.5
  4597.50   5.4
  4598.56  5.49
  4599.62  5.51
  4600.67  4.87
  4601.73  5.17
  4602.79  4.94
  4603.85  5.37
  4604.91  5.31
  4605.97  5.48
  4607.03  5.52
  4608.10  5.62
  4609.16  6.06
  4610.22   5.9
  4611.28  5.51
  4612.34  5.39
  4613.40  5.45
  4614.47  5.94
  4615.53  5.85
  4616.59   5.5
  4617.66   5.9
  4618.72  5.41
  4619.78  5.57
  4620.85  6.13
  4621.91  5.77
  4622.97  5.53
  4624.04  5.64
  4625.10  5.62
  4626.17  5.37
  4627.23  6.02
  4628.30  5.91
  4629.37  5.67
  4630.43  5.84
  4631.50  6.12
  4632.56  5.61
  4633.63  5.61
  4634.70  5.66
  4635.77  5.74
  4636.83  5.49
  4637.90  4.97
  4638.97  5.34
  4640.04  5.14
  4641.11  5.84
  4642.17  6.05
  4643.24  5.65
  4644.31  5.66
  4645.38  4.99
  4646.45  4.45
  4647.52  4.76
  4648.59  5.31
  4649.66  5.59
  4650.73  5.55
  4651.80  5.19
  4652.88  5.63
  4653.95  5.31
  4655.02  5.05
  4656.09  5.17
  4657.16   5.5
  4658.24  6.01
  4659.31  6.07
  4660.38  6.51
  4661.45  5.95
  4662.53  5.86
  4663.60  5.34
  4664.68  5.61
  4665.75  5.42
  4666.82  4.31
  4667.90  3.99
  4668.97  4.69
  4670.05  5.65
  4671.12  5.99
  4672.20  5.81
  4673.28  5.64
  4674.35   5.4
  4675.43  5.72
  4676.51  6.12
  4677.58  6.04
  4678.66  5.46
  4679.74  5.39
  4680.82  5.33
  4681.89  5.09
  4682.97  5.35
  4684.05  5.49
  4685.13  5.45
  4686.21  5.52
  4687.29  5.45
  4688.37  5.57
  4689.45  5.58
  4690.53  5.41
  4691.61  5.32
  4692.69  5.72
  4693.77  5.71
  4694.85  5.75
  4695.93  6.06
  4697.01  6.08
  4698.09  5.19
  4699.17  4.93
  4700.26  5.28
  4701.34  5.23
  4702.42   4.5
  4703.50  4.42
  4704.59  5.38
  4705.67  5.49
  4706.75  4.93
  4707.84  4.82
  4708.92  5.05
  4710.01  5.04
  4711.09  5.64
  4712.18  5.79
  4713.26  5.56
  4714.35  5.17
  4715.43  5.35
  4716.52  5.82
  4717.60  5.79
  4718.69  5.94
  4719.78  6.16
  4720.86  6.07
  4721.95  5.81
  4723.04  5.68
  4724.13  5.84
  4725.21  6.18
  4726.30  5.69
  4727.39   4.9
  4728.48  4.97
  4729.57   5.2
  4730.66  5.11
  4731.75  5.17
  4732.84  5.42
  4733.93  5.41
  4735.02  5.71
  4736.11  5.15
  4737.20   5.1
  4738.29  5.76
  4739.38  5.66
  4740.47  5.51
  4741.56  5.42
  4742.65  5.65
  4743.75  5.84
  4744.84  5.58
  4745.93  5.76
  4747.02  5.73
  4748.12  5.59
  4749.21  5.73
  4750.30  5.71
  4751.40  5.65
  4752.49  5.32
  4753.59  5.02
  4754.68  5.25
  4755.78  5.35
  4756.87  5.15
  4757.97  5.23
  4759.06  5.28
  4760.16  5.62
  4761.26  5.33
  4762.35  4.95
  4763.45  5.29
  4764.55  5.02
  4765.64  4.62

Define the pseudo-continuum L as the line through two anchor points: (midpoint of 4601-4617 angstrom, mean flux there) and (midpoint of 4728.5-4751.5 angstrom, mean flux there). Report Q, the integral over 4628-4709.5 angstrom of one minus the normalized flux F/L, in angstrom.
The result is 1.05 angstrom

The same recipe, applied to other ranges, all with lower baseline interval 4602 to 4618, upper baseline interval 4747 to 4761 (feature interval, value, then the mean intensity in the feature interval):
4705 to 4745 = -0.4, 5.5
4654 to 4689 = 0.1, 5.5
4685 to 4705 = 0.3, 5.4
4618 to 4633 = -0.5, 5.74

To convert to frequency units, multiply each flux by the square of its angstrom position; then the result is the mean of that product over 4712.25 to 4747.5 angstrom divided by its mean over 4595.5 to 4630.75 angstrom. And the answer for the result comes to 1.0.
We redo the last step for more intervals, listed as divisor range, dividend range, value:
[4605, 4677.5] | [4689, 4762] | 1.02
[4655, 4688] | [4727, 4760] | 1.01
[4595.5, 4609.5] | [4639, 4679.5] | 1.04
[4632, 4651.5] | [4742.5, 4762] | 1.06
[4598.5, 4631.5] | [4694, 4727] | 1.02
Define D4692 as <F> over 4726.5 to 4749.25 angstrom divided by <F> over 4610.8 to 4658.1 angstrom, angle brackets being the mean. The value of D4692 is 1.0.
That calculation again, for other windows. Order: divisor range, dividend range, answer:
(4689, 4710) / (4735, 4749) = 1.05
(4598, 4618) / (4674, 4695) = 1.01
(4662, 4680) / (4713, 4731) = 1.03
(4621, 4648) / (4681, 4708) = 0.97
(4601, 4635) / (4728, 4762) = 0.96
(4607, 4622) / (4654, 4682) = 0.97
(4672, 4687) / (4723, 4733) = 0.97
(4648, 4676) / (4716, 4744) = 1.02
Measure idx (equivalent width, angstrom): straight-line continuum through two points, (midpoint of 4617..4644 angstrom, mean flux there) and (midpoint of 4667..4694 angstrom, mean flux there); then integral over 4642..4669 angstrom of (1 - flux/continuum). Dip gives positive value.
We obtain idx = 0.9 angstrom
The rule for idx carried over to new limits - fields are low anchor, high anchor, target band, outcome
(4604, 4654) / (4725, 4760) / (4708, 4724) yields -0.4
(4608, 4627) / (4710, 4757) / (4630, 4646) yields 0.2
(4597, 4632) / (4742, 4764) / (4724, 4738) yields 0.3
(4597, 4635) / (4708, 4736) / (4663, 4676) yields 0.6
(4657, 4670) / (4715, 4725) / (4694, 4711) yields 1.5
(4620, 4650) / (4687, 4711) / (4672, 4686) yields -0.4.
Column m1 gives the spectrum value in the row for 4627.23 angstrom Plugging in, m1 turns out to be 6.02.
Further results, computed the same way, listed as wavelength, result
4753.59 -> 5.02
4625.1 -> 5.62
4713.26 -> 5.56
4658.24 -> 6.01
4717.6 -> 5.79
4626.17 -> 5.37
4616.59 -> 5.5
